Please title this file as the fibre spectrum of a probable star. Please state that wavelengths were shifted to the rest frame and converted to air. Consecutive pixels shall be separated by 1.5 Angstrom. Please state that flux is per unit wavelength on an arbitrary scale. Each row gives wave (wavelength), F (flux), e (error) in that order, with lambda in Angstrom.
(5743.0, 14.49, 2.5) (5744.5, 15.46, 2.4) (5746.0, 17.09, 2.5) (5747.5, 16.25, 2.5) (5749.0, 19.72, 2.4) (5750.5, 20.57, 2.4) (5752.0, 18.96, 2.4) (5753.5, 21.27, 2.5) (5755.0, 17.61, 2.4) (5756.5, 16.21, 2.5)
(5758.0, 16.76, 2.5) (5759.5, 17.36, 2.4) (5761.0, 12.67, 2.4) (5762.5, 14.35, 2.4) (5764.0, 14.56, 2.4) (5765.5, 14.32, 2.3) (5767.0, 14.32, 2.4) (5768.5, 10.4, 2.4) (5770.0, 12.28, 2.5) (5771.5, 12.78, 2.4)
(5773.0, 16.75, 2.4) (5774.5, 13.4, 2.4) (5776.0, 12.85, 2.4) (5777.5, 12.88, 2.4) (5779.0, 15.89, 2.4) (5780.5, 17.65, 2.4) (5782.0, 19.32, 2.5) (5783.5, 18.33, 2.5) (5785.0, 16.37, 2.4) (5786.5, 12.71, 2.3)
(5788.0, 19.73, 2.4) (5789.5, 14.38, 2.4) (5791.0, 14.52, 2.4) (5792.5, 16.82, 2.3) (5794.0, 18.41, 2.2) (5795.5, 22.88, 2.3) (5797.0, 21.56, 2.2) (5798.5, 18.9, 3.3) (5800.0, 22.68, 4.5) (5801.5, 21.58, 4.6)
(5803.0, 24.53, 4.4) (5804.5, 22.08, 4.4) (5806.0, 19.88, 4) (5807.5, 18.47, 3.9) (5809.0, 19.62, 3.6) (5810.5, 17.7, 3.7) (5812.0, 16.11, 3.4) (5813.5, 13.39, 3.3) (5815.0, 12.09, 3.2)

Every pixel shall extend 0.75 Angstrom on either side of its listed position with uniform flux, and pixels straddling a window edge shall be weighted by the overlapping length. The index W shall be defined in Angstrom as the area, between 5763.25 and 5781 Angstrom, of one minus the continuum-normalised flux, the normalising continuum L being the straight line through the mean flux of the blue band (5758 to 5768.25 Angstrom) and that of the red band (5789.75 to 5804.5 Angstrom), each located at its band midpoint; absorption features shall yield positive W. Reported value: 2.3 Angstrom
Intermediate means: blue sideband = 14.6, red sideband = 20.1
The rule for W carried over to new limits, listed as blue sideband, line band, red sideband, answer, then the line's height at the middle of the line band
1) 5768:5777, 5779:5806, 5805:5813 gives -4.9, 16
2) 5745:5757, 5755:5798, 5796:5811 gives 8.4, 19.6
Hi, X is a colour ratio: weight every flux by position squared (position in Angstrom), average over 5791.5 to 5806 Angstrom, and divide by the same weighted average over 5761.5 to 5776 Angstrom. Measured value 1.55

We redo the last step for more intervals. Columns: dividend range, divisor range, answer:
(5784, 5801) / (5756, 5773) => 1.28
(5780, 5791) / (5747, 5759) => 0.92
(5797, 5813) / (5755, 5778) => 1.43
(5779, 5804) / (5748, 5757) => 1.00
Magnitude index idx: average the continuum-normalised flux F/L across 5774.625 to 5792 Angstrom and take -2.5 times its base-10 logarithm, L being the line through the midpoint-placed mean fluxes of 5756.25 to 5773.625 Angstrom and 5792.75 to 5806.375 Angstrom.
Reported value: 0.141 mag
